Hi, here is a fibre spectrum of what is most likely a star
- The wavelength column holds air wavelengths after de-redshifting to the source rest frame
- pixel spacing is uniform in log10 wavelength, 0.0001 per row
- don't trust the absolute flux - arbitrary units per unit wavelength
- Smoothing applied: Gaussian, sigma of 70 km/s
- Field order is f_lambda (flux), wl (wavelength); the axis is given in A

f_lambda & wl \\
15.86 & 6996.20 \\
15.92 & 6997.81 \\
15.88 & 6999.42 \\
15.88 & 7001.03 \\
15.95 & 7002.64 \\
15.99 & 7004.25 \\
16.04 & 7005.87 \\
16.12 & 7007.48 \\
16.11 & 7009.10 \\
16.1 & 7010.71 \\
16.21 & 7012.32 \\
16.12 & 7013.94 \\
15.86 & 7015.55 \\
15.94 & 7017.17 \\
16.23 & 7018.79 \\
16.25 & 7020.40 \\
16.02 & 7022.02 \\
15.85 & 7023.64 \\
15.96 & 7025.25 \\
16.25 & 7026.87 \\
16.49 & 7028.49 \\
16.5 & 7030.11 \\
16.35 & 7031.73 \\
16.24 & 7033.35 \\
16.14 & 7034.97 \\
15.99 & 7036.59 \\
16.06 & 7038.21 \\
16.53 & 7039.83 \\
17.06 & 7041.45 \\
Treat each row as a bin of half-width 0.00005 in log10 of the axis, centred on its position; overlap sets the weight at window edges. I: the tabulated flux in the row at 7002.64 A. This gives 15.95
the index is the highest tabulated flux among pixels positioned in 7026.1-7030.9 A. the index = 16.5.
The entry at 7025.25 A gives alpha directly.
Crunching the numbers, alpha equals 15.96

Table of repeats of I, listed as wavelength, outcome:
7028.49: 16.49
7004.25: 15.99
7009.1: 16.11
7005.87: 16.04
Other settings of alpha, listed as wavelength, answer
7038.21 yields 16.06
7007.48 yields 16.12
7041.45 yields 17.06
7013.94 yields 16.12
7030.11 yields 16.5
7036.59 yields 15.99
